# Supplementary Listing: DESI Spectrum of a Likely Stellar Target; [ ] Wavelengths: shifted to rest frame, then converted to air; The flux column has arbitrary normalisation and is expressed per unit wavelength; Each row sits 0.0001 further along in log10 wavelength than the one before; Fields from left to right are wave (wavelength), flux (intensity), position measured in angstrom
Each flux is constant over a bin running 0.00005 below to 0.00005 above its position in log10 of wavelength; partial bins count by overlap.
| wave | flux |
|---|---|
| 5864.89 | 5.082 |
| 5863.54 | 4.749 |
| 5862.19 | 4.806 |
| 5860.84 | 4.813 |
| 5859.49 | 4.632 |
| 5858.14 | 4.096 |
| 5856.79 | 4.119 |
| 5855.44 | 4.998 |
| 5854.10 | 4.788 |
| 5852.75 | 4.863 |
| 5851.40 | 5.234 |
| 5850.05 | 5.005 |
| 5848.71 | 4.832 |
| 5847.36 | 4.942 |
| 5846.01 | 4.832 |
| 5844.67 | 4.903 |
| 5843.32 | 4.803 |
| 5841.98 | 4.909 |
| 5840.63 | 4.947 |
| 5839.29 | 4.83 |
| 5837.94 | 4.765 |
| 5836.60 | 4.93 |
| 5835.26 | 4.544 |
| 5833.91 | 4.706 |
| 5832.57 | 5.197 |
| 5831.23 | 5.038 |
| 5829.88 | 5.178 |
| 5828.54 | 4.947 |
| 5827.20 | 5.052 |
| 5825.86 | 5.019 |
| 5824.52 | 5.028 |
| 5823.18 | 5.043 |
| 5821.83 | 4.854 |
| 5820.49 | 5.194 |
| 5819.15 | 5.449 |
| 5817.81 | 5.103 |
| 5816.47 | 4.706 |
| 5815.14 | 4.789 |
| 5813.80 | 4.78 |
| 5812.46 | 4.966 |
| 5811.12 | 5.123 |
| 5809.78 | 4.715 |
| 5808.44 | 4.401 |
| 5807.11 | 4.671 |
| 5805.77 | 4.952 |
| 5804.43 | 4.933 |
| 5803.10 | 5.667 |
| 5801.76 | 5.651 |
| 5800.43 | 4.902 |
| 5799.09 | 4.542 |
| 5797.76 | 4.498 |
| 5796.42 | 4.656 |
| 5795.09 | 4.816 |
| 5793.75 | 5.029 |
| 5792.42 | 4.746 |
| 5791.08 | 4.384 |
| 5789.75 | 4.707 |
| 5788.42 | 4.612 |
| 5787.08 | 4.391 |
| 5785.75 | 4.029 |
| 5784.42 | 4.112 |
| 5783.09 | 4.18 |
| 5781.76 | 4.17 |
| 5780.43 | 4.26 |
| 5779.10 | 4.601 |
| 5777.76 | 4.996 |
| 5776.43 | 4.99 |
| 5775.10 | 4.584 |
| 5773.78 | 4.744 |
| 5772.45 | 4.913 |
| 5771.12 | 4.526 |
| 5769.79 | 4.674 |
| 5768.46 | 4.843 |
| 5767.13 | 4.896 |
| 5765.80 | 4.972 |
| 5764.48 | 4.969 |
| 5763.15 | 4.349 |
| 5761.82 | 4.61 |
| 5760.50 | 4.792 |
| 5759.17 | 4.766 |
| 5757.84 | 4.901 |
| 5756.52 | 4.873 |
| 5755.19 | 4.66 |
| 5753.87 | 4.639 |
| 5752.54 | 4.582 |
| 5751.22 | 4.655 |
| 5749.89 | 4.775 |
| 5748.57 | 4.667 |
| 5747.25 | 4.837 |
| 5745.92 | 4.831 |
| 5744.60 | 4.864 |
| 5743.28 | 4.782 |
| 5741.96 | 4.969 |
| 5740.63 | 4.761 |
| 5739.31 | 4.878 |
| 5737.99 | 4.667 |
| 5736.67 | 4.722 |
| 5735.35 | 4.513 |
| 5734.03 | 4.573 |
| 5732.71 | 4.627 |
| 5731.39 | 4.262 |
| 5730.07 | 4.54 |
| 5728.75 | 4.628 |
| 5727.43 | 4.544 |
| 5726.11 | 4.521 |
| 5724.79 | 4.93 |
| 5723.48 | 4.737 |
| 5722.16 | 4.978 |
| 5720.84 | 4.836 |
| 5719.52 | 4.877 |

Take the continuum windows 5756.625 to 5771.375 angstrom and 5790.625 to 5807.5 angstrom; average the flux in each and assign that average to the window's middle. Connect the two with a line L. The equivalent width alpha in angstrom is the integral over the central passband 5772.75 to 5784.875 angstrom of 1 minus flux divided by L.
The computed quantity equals 0.71 angstrom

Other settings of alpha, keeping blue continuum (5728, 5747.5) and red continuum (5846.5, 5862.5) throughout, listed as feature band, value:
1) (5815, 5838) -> -1.2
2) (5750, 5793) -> 0.7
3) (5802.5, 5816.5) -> -0.5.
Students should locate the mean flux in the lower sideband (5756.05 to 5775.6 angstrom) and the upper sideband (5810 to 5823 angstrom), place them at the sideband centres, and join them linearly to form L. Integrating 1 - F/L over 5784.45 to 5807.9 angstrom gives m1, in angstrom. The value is 0.7 angstrom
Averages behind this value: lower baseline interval 4.76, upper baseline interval 4.99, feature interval 4.76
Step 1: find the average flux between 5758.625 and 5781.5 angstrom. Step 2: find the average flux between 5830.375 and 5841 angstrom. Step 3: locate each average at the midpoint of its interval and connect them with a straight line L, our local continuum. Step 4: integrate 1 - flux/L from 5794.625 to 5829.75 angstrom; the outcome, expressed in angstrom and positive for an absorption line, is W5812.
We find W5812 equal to -0.92 angstrom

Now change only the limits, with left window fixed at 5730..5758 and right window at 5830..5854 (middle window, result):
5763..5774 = -0.1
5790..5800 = 0.3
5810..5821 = -0.3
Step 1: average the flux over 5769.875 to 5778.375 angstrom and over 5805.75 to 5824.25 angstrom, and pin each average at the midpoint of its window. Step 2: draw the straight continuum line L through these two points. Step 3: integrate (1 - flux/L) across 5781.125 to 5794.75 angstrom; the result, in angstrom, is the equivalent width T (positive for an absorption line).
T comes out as 1.1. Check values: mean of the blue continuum 4.79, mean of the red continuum 4.91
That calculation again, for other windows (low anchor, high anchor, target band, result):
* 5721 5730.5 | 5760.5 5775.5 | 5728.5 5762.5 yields 0.1 angstrom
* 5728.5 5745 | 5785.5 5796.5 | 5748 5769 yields -0.4 angstrom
